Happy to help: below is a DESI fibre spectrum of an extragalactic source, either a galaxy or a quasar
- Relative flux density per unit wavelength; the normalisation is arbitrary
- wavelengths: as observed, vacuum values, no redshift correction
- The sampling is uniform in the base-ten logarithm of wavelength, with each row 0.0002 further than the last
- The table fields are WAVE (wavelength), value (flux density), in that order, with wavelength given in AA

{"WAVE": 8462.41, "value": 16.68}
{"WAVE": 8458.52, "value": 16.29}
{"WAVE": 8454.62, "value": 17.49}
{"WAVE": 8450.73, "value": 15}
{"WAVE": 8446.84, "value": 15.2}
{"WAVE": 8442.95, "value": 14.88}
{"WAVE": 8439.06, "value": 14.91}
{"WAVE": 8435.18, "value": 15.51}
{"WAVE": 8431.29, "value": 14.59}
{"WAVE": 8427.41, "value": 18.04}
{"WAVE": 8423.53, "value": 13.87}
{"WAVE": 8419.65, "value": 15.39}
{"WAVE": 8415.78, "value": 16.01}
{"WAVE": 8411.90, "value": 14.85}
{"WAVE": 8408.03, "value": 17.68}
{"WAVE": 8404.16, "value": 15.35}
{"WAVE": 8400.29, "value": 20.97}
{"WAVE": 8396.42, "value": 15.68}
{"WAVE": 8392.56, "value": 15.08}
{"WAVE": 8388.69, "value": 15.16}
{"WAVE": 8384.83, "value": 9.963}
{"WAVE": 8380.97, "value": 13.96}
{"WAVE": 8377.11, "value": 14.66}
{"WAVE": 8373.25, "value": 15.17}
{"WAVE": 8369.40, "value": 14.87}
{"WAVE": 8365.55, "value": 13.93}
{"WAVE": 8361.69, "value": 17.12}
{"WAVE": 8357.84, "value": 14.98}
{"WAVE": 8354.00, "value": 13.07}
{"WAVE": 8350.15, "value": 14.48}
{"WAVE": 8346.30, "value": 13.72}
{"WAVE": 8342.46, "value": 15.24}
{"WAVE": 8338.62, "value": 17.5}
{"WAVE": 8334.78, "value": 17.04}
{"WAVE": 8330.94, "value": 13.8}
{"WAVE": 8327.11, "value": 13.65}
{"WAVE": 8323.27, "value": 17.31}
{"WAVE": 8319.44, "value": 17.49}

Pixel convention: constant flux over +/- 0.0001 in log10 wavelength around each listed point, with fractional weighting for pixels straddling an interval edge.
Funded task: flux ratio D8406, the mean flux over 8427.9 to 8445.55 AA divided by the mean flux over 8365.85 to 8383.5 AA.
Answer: 1.05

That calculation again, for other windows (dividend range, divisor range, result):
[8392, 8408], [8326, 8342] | 1.09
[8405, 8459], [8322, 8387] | 1.07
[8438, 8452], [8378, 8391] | 1.14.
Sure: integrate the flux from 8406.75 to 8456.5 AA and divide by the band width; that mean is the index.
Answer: 15.6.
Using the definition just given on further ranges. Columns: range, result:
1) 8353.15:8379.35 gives 14.9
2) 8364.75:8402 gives 14.9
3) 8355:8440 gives 15.3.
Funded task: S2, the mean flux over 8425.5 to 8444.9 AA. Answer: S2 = 15.6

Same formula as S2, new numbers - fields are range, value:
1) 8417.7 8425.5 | 14.7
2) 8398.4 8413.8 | 17.2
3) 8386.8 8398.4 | 15.3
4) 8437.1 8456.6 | 15.5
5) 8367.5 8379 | 14.9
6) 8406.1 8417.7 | 16.2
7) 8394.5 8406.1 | 17.3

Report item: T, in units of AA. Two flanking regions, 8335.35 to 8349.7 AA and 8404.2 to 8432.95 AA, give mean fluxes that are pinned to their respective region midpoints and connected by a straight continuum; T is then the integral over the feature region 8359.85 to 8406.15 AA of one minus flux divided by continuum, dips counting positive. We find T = 1.5 AA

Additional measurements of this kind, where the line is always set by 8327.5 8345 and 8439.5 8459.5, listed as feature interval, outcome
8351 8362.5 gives 0.6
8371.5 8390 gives 2.3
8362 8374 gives 0.5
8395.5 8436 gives -1.4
